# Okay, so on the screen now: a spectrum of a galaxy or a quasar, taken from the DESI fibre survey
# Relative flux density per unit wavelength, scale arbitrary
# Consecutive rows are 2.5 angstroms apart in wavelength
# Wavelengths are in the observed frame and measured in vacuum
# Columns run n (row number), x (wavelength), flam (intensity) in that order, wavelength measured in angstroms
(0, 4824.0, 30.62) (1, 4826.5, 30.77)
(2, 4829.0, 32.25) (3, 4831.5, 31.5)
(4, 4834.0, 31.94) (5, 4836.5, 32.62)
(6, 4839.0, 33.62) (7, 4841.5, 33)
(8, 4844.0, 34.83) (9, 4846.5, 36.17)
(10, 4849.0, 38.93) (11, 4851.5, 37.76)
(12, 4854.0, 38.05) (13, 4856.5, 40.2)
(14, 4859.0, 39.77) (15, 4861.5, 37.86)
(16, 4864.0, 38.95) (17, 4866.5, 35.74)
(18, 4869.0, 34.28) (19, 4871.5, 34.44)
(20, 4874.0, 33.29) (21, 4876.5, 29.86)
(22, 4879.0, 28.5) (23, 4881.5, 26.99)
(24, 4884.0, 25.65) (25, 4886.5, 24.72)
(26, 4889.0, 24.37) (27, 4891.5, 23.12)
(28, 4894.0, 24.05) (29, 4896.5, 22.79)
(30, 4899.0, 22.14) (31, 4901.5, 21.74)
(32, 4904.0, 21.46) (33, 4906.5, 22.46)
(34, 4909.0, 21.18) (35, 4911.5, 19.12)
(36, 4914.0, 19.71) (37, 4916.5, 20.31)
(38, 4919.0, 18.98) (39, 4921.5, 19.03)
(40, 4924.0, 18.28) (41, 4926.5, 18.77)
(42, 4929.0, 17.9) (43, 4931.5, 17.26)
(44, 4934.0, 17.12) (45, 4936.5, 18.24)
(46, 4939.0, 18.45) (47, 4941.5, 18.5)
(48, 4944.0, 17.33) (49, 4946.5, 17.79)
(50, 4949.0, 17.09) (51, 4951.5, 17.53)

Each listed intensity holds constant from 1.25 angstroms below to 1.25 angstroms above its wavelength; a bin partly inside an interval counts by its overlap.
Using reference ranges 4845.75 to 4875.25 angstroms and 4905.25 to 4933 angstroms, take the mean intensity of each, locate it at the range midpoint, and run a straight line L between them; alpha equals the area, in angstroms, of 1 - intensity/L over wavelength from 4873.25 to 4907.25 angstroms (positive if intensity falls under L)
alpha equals 3.79 angstroms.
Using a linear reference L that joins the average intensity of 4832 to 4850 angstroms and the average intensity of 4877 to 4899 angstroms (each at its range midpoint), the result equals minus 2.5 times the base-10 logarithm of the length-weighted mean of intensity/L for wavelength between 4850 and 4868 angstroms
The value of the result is -0.24 mag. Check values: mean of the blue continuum 34.3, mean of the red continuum 25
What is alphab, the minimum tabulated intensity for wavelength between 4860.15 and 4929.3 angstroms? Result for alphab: 17.9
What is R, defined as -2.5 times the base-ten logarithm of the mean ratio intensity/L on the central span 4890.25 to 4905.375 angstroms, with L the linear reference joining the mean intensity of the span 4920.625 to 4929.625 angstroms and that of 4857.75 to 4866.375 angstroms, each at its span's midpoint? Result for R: 0.20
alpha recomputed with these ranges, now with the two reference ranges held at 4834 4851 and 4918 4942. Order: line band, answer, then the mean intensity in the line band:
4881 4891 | 0.5 angstroms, 25.1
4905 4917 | 0.7 angstroms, 20.6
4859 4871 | -2.5 angstroms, 36.9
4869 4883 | -1.2 angstroms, 30.9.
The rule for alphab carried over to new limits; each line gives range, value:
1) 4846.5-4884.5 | 25.65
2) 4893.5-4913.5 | 19.12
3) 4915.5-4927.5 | 18.28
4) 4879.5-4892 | 23.12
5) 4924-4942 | 17.12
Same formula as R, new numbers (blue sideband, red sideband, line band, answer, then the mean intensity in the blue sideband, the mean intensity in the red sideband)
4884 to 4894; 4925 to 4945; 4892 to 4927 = 0.03 mag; 24.3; 18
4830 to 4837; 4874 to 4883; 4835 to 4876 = -0.18 mag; 32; 29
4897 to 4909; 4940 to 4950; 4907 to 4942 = 0.05 mag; 21.9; 17.7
